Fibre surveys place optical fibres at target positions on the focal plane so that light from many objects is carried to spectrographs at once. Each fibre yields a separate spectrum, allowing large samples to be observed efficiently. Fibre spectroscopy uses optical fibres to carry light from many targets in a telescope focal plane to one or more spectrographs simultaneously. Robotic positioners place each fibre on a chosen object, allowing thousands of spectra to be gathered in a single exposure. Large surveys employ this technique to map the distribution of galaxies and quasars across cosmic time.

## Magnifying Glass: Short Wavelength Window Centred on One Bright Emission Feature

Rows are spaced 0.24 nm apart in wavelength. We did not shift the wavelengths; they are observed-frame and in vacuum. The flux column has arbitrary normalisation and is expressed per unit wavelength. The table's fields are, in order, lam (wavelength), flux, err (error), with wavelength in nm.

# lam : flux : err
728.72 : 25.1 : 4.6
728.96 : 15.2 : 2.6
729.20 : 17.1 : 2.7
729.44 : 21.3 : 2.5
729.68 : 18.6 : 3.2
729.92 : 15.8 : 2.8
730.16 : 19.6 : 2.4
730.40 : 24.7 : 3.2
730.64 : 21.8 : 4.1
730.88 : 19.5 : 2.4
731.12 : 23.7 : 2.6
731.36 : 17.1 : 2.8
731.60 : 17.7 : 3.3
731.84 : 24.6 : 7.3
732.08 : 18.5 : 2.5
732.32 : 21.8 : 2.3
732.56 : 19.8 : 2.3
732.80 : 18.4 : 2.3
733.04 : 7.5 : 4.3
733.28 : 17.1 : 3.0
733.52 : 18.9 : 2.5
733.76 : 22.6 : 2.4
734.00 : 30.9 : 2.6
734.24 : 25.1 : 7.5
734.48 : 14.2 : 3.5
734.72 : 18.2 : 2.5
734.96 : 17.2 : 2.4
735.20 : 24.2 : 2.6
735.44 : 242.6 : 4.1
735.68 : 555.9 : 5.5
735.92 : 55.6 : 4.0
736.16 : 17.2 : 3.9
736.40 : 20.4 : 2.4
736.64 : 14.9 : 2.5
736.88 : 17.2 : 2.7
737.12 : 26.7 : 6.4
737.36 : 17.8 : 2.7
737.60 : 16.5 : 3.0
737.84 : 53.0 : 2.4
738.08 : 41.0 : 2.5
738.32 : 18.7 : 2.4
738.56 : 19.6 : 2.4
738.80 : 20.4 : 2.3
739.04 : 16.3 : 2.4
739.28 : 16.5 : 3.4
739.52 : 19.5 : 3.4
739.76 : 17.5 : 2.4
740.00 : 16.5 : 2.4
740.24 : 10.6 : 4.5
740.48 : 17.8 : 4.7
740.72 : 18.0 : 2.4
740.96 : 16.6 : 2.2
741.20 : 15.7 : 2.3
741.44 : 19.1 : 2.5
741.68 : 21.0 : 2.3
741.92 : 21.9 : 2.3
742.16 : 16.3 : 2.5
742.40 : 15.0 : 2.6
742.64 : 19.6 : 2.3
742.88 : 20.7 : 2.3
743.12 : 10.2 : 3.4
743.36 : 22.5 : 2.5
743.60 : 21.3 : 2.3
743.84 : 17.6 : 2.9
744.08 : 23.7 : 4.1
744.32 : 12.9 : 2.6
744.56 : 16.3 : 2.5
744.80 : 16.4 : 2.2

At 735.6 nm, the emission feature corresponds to H-alpha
